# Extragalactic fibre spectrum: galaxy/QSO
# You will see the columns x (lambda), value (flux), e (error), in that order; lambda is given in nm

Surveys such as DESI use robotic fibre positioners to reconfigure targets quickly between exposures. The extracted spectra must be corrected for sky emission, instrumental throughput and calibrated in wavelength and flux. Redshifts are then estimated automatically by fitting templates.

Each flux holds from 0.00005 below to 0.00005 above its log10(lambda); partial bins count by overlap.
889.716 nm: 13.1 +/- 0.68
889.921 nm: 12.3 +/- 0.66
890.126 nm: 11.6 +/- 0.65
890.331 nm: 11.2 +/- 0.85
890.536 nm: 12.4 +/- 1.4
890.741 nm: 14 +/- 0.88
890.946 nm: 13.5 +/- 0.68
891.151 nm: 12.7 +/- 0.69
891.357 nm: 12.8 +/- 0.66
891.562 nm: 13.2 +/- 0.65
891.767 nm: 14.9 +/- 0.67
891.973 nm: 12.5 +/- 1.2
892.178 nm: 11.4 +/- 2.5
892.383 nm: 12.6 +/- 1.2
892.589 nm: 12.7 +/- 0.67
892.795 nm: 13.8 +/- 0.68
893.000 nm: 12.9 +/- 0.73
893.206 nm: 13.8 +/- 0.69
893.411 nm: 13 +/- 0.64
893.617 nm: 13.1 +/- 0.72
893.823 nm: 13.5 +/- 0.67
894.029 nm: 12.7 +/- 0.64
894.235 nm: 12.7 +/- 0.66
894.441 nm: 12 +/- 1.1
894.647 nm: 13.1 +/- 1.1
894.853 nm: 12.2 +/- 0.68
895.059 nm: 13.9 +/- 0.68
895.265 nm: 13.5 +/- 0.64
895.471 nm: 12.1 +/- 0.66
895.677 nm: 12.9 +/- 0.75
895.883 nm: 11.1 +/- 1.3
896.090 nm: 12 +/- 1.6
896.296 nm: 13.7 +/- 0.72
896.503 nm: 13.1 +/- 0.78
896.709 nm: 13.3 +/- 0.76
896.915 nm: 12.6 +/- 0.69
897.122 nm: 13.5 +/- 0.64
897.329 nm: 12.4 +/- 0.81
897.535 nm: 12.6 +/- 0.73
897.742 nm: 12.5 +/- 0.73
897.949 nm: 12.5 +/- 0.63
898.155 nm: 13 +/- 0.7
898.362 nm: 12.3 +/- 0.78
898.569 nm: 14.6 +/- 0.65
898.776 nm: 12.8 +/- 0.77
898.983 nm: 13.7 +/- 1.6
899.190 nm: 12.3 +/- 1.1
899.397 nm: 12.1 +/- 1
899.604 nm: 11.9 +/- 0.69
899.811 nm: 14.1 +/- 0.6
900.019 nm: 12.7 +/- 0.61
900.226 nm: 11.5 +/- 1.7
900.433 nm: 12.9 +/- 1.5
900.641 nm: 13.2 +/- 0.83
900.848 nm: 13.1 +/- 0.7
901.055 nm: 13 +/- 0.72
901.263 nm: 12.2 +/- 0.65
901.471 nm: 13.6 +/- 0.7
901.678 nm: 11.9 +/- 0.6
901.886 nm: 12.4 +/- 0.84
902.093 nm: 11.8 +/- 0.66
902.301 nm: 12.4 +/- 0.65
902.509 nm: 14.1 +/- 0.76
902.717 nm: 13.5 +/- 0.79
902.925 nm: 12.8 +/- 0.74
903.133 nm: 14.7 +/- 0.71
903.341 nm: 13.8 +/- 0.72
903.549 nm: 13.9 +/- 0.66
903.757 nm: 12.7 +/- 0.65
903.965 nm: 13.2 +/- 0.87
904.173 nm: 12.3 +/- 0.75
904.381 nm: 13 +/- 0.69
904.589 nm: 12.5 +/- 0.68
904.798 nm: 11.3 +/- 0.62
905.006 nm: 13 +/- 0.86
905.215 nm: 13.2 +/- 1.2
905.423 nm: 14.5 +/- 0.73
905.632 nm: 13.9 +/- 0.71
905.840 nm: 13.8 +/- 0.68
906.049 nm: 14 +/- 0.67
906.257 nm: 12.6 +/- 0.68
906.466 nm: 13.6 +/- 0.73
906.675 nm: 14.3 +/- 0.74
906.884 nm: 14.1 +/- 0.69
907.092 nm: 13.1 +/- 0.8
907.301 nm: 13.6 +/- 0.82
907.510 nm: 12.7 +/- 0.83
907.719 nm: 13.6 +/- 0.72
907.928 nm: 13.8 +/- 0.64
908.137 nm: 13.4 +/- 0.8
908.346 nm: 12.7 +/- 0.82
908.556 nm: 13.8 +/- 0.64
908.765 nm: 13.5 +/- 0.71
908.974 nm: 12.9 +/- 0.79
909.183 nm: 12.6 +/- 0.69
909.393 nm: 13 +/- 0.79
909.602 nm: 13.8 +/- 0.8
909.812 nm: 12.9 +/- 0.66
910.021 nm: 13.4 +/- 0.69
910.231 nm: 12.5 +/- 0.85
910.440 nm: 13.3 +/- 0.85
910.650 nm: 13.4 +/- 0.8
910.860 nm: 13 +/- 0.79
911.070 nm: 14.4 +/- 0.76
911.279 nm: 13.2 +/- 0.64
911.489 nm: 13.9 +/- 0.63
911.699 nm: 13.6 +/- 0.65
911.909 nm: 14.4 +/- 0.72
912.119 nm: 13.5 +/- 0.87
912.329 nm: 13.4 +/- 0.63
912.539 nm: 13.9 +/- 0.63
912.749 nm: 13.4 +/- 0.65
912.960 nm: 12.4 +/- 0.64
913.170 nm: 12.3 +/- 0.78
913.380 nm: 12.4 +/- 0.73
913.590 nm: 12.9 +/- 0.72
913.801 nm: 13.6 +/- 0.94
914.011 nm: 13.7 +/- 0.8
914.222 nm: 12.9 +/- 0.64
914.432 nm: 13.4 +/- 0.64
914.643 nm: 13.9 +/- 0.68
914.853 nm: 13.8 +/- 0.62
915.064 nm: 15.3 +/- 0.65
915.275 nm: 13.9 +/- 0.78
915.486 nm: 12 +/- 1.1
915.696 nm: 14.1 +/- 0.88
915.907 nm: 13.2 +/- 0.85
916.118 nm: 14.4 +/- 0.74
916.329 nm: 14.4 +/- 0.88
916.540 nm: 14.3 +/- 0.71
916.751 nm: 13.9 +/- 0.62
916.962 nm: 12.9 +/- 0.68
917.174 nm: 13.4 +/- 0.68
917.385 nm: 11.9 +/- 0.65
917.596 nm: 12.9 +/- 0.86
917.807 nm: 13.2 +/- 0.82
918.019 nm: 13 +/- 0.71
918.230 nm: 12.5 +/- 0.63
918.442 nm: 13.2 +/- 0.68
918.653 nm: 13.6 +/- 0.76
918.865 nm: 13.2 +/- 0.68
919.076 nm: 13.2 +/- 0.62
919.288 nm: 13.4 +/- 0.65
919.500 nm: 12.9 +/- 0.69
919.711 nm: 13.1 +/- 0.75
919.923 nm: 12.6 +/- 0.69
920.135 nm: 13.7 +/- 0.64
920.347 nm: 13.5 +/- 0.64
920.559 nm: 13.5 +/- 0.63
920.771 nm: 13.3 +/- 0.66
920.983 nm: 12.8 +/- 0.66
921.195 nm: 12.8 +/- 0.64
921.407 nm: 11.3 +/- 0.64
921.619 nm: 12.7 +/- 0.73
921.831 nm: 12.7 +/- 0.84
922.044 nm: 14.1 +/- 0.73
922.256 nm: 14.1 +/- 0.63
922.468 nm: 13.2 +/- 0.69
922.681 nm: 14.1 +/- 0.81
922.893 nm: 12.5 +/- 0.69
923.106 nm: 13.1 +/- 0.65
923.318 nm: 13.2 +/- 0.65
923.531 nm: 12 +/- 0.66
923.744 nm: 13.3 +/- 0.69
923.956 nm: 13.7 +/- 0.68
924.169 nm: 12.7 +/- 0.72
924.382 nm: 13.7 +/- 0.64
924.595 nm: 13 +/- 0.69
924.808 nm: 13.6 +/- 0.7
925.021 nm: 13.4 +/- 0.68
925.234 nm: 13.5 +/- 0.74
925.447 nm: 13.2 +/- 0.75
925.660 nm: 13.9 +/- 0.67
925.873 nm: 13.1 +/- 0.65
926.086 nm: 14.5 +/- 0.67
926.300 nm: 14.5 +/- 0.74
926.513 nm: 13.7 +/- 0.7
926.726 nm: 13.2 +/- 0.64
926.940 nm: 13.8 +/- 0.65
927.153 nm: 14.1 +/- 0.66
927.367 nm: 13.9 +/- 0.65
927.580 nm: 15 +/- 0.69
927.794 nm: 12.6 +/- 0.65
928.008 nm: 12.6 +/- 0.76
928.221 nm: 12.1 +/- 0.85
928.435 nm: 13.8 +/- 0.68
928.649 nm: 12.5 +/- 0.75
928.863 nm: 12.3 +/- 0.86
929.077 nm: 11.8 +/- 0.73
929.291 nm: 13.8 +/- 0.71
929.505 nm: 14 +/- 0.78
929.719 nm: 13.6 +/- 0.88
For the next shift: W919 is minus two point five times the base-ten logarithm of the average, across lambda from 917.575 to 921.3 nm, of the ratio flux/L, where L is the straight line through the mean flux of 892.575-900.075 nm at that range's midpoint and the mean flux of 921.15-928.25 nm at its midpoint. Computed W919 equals 0.01 mag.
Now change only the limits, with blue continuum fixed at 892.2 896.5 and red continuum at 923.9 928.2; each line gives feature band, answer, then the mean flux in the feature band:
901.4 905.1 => 0.01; 12.9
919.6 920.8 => 0.01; 13.3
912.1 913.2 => 0.01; 13.2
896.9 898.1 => 0.02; 12.7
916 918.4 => 0.00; 13.3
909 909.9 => 0.01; 13.1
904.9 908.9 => -0.03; 13.5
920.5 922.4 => 0.03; 13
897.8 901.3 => 0.01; 12.8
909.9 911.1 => 0.00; 13.3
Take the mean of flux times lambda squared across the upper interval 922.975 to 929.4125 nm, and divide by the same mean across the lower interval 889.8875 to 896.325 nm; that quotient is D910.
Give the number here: 1.1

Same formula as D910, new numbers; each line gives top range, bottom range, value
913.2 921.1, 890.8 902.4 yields 1.09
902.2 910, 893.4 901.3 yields 1.06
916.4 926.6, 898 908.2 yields 1.05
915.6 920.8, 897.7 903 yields 1.08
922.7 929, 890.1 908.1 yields 1.09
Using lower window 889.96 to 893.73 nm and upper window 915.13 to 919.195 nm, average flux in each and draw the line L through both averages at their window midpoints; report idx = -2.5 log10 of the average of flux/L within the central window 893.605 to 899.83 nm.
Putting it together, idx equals 0.01 mag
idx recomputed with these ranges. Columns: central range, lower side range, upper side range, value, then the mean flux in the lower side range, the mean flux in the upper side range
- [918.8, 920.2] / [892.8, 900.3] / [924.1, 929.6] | 0.01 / 12.8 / 13.4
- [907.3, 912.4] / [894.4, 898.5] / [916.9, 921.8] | -0.04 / 12.7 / 13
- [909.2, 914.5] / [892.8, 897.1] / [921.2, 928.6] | -0.01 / 12.9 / 13.3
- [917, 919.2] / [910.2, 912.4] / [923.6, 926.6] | 0.04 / 13.5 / 13.5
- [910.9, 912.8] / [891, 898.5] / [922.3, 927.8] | -0.04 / 12.9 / 13.5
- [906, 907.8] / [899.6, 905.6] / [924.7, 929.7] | -0.04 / 13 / 13.4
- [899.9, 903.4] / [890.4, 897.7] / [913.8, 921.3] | 0.01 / 12.9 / 13.4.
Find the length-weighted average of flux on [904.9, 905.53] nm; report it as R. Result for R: 13.6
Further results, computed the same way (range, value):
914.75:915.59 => 13.7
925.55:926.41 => 14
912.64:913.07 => 12.9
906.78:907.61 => 13.4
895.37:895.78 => 12.5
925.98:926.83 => 14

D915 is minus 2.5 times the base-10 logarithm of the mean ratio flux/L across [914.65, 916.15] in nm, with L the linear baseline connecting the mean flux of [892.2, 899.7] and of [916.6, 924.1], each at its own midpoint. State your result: -0.06 mag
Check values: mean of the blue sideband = 12.8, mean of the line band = 13.8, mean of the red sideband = 13.1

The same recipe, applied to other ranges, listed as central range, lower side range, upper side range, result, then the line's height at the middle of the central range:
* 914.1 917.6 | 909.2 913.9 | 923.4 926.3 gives -0.02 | 13.3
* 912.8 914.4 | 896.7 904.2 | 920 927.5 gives 0.02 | 13.2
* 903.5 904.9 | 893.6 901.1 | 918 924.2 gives 0.02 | 12.9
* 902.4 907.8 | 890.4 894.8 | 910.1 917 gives -0.01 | 13.3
